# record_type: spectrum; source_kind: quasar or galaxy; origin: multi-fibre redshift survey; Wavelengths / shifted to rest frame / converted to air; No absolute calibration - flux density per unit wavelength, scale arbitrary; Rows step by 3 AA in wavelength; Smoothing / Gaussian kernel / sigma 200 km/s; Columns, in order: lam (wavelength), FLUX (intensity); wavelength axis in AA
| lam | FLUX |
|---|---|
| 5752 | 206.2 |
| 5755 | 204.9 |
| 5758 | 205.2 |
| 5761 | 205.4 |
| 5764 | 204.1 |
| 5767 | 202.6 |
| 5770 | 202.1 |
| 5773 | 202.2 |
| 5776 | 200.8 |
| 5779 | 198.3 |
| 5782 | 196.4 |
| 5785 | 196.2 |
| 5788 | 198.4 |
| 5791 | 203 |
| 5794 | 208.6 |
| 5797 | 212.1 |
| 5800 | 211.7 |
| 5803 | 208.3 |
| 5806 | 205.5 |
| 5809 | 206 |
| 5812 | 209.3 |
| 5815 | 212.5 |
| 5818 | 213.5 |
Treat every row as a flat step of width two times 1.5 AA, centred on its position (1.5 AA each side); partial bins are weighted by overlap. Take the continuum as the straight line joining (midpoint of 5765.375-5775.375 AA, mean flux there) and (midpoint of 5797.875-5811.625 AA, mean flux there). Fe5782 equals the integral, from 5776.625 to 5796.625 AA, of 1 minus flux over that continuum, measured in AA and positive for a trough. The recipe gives 0.4 AA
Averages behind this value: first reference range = 202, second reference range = 208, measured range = 201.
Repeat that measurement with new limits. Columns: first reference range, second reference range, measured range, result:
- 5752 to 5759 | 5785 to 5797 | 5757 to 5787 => 0.5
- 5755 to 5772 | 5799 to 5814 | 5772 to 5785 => 0.4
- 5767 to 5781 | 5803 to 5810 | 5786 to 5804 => -0.2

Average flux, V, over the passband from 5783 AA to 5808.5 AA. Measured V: 205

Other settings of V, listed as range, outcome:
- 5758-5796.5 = 202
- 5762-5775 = 203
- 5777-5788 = 197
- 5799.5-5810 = 208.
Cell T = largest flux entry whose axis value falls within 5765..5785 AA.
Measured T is 202.6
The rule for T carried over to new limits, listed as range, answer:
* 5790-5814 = 212.1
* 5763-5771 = 204.1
